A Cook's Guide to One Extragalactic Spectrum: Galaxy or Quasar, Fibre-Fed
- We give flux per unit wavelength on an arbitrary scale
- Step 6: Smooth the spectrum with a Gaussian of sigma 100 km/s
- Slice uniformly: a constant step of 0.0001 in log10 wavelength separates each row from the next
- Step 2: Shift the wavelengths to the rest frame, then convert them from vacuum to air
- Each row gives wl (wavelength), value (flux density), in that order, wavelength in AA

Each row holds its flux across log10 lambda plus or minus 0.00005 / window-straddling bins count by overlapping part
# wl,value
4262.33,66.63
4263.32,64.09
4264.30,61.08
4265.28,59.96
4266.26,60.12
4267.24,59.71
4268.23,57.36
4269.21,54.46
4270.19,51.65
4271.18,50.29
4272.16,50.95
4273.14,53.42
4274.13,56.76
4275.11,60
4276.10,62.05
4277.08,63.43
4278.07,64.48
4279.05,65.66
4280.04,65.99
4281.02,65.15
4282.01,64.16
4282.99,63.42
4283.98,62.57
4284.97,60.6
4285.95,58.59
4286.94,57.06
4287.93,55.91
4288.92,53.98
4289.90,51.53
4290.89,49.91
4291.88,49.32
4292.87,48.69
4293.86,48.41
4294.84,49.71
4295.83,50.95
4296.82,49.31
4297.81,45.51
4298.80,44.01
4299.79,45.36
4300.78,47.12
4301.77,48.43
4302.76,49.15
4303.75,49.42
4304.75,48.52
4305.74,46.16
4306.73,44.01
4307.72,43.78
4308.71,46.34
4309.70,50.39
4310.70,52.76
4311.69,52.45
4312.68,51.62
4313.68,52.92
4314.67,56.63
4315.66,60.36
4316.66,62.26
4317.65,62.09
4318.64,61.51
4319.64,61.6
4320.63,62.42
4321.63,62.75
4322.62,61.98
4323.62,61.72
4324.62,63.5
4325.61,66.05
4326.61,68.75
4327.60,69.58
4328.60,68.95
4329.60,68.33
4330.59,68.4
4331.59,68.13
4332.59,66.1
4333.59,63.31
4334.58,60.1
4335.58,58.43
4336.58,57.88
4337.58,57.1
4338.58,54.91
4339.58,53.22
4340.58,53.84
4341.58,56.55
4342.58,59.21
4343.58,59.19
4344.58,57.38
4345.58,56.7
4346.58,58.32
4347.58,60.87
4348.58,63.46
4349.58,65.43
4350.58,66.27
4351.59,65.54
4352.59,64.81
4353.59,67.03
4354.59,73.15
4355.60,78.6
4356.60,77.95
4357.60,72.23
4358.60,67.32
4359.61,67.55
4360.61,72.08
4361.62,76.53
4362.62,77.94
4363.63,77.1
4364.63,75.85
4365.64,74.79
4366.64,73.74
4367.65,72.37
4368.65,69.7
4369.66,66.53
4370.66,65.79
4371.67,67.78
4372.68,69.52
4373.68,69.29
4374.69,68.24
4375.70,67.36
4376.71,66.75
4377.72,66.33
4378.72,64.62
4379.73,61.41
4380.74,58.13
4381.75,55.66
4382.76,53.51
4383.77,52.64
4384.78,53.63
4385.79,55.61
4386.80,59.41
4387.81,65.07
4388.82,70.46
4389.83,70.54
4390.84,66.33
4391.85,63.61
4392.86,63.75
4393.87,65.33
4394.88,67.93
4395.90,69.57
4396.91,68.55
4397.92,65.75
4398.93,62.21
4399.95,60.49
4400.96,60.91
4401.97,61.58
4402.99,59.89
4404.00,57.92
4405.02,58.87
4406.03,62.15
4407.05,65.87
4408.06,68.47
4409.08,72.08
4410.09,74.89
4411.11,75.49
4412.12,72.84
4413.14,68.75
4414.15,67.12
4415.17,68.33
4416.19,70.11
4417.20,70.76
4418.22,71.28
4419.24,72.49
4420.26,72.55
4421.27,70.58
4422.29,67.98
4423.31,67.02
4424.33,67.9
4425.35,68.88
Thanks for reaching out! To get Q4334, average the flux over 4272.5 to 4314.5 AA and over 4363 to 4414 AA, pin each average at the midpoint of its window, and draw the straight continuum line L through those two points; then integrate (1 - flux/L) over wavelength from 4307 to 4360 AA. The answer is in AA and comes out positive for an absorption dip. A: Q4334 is -2.56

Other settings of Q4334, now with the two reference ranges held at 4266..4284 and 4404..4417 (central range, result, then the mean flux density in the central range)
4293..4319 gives 4.6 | 50.7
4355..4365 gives -1.4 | 74.3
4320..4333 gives -0.6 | 65.9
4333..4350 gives 1.4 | 58.6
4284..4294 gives 1.1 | 54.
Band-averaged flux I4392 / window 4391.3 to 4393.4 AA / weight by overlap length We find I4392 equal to 63.9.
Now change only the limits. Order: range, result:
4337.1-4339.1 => 55.9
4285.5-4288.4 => 57.1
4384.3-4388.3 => 58.4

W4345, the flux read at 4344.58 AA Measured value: 57.38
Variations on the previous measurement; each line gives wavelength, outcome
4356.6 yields 77.95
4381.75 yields 55.66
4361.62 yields 76.53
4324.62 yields 63.5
